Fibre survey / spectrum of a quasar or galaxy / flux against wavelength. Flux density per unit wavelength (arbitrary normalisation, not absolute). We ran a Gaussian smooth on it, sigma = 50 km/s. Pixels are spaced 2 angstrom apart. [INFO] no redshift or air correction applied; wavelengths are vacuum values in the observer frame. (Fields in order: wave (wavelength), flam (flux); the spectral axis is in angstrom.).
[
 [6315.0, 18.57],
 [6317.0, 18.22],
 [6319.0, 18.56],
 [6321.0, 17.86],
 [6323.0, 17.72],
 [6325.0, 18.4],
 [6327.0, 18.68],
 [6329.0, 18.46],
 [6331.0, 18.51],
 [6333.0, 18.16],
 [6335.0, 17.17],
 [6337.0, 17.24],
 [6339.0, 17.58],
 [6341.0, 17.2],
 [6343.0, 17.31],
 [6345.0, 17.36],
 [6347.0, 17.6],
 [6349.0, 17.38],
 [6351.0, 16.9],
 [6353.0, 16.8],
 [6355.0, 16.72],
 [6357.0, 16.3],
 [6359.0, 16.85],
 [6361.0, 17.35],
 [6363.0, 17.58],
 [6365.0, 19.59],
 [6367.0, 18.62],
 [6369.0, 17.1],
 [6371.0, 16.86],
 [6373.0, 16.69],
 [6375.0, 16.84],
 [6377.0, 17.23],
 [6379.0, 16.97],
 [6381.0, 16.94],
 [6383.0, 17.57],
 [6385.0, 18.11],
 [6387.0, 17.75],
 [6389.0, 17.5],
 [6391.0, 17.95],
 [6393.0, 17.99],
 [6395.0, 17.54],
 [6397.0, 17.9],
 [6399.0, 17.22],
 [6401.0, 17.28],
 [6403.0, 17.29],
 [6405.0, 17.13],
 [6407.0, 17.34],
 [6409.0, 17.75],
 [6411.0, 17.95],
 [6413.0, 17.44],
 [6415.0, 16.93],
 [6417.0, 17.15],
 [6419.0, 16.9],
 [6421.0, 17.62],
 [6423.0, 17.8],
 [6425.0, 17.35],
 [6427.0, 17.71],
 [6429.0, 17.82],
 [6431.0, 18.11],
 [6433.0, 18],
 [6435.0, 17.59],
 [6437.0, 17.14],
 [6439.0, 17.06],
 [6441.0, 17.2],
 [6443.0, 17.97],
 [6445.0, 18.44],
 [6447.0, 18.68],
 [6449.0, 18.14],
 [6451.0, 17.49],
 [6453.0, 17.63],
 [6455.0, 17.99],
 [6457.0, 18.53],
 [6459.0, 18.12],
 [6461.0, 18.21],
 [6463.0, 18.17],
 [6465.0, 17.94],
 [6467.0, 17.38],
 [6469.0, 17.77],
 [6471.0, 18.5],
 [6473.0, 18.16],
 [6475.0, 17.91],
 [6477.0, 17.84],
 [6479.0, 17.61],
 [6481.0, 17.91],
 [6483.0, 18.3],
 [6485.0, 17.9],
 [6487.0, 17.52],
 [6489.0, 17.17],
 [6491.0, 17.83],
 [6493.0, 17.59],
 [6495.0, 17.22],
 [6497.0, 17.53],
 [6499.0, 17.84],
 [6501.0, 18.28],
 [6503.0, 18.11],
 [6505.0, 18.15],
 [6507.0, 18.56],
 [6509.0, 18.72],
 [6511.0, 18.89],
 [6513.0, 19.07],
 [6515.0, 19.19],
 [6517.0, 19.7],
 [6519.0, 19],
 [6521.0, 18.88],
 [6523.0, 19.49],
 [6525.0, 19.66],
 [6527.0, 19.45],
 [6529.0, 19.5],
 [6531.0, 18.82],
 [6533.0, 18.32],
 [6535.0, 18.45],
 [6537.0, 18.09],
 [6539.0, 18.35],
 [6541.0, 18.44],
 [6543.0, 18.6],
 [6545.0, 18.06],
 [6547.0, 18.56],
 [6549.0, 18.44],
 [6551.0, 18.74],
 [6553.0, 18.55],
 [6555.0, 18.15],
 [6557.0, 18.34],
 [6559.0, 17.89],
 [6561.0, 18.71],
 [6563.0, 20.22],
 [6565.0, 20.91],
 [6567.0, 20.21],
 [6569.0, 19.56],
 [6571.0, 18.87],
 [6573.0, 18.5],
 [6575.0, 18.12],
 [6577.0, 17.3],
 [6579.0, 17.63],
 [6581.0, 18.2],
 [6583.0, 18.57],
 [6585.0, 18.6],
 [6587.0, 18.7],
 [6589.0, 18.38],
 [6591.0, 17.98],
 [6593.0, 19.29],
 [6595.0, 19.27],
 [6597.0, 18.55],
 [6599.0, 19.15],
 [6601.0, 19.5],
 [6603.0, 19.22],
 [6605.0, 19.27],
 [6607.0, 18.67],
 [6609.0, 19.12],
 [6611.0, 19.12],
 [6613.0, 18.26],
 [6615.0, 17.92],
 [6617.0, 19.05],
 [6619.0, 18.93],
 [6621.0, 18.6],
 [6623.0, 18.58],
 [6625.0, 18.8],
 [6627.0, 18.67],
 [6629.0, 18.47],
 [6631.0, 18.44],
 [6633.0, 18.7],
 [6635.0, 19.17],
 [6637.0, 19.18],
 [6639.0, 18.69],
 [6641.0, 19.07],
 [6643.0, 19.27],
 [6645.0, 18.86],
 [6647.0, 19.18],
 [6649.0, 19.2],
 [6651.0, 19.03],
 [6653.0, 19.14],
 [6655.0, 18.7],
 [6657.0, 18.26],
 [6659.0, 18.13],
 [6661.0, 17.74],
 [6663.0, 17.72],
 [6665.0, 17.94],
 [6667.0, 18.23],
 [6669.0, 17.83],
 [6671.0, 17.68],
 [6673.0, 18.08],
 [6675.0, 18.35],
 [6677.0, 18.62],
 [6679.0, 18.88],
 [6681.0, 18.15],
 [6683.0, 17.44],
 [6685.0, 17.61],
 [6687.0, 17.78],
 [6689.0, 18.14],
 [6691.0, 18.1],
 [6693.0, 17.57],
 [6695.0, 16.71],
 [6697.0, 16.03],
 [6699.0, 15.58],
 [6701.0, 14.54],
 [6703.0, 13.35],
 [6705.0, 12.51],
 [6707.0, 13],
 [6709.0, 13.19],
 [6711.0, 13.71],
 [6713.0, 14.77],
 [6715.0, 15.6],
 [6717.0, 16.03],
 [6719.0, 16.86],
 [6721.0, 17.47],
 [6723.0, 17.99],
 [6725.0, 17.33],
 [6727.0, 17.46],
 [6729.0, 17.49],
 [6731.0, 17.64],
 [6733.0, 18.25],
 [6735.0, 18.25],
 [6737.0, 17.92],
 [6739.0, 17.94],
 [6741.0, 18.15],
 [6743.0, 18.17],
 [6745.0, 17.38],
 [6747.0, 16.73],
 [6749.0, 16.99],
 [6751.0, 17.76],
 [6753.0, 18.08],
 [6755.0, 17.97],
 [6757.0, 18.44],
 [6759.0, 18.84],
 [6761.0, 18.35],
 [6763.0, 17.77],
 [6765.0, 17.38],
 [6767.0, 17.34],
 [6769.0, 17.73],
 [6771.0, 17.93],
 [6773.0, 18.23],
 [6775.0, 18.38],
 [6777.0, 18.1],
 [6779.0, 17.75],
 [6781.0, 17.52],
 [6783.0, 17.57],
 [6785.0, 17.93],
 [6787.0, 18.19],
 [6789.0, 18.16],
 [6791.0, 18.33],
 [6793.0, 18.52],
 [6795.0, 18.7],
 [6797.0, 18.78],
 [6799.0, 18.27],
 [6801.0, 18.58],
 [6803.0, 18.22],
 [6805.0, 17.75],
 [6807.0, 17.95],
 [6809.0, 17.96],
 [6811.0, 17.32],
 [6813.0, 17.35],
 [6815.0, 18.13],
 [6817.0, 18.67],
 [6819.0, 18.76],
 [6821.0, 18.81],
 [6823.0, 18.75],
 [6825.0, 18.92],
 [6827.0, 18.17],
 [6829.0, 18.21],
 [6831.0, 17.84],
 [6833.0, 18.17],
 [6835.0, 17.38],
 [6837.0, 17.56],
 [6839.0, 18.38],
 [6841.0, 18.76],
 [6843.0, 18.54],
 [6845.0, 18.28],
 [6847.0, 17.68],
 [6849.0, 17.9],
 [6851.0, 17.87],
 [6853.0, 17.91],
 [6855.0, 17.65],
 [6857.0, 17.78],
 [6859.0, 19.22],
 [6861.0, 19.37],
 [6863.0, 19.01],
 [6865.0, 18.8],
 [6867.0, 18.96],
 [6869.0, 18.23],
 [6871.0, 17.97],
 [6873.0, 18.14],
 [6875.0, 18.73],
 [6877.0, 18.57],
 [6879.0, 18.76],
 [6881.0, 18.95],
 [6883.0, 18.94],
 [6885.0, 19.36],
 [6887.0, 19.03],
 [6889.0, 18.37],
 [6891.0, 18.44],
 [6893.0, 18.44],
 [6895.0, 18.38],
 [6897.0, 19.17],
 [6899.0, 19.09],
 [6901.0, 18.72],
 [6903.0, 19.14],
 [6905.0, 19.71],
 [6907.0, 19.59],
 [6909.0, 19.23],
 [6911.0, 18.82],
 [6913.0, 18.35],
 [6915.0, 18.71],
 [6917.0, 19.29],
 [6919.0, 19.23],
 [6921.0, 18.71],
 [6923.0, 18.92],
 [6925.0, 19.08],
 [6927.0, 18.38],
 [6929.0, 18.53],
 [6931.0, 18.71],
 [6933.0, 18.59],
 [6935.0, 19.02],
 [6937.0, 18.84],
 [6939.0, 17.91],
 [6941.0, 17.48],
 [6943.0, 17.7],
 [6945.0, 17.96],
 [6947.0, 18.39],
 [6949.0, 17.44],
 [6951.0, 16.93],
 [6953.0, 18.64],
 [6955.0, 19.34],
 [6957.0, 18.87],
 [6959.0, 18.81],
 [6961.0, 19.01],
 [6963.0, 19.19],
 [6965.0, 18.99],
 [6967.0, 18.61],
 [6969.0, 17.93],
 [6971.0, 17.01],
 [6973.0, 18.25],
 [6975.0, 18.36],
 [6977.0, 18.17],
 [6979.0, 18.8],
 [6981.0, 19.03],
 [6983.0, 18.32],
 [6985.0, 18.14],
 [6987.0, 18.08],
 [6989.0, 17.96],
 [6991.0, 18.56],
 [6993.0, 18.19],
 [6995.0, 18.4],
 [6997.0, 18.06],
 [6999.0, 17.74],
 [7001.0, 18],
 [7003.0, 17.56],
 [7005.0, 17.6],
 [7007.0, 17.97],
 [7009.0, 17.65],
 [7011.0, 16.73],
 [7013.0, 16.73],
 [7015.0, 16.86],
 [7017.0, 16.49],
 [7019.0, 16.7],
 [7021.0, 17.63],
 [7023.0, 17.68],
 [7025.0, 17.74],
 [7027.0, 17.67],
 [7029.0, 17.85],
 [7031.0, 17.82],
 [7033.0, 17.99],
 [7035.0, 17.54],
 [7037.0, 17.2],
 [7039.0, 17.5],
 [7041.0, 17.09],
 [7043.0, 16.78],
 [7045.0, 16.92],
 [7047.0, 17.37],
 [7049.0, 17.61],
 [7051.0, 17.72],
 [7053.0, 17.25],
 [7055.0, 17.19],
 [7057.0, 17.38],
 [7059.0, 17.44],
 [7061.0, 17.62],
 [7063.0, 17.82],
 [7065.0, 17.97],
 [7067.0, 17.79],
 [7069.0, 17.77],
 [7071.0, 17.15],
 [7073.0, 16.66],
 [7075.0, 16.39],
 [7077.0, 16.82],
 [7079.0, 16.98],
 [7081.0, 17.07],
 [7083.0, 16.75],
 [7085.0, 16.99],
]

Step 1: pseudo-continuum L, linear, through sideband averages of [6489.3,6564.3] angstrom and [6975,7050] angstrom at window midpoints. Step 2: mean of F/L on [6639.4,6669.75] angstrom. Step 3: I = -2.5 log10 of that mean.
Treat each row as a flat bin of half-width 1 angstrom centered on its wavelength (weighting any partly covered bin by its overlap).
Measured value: -0.01 mag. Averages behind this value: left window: 18.6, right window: 17.7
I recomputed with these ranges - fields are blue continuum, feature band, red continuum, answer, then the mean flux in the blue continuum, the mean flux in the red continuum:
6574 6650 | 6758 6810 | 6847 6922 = 0.037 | 18.7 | 18.7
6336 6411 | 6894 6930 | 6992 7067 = -0.087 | 17.4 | 17.5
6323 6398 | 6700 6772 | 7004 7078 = 0.038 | 17.5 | 17.4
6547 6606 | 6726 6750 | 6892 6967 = 0.062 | 18.8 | 18.7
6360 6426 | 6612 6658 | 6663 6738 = -0.111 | 17.5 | 16.8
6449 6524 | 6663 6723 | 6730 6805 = 0.092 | 18.2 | 18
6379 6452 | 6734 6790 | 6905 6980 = 0.020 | 17.6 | 18.6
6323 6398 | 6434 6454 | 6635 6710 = -0.012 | 17.5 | 17.5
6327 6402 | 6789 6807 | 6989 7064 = -0.051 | 17.5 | 17.5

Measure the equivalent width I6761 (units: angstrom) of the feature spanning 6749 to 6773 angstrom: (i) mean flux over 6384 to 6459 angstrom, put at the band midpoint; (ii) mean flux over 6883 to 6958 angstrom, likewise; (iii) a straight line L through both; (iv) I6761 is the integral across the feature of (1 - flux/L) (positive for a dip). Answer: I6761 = 0.54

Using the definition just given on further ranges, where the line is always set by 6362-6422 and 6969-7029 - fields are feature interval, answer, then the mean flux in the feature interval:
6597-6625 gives -2.0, 18.9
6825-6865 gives -1.1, 18.2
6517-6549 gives -2.2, 18.8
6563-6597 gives -2.3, 18.8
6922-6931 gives -0.5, 18.7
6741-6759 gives -0.1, 17.8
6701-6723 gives 3.6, 14.8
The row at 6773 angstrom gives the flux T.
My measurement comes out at 18.23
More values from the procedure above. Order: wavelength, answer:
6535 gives 18.45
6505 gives 18.15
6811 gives 17.32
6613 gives 18.26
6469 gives 17.77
